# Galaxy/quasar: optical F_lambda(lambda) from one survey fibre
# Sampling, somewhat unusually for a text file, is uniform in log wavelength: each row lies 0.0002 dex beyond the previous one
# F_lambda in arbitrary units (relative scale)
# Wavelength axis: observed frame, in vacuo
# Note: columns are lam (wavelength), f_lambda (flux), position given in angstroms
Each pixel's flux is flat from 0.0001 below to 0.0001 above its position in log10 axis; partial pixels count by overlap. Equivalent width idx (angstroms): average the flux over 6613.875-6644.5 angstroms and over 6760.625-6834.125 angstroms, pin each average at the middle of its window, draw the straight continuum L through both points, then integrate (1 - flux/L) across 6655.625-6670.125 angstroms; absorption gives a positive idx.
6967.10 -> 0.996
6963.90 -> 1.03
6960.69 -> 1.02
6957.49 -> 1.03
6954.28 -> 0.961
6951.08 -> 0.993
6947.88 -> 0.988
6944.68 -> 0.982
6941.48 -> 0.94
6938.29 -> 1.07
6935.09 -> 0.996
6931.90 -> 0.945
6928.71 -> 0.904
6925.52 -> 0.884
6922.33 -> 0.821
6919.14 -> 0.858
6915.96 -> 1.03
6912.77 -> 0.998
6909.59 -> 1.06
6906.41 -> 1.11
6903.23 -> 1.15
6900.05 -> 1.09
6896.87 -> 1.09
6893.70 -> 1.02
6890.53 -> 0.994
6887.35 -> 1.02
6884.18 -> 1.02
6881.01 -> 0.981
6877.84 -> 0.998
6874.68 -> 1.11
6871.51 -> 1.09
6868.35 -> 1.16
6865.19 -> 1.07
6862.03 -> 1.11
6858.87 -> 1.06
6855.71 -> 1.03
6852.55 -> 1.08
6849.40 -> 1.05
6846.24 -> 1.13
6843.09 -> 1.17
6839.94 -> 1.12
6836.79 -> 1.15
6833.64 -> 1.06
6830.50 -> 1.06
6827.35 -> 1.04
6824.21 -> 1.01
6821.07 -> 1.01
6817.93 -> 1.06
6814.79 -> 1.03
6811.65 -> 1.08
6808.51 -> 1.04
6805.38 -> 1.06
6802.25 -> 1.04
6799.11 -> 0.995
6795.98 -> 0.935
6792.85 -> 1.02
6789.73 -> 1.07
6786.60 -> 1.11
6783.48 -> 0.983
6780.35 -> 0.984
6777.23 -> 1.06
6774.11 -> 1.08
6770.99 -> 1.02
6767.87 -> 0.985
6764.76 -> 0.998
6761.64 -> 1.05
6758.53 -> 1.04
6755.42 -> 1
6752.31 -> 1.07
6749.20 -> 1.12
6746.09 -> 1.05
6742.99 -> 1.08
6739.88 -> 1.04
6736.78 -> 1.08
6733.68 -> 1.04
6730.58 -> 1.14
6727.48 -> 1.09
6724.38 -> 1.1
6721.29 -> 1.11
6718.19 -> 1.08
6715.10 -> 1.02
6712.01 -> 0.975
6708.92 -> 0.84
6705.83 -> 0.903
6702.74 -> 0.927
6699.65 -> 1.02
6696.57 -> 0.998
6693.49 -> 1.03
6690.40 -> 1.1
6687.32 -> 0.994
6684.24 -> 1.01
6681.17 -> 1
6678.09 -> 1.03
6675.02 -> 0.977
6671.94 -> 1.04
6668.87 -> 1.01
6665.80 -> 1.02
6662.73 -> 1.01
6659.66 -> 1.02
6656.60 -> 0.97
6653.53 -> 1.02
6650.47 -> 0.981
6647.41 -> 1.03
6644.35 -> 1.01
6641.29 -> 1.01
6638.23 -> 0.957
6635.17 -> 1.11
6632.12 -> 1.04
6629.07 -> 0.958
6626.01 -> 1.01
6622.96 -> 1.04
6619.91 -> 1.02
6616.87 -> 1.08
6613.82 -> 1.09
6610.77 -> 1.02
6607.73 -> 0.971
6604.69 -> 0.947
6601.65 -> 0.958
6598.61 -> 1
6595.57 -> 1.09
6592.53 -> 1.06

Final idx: 0.3 angstroms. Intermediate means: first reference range 1.03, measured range 1.01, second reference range 1.03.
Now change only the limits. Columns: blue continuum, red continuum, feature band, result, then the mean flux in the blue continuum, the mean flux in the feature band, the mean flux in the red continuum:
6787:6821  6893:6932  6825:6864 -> -2.51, 1.03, 1.09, 0.998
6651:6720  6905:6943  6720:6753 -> -3.02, 1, 1.08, 0.967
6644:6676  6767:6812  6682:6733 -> -0.24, 1.01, 1.02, 1.03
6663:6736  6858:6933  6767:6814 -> -0.44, 1.02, 1.03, 1.02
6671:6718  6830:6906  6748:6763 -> -0.48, 0.993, 1.05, 1.08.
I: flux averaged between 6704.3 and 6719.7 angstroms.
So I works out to 0.964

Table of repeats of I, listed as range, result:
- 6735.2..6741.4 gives 1.06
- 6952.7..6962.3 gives 1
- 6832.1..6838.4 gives 1.1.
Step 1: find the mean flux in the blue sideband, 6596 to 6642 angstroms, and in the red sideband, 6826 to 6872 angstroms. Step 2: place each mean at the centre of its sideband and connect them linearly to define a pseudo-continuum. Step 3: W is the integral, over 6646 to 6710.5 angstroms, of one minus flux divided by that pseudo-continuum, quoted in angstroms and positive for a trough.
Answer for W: 2.42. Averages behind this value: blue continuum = 1.02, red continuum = 1.09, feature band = 0.997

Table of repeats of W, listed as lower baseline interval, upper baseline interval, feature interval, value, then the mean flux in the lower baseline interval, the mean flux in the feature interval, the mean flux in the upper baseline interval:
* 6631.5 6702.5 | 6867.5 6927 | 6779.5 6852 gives -2.3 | 1.01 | 1.05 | 1.02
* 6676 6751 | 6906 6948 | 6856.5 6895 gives -2.8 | 1.03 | 1.05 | 0.966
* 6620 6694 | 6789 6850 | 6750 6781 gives 0.3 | 1.02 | 1.03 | 1.06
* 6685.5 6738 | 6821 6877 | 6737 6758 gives -0.4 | 1.03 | 1.06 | 1.08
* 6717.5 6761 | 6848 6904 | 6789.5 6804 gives 0.8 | 1.07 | 1.01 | 1.06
